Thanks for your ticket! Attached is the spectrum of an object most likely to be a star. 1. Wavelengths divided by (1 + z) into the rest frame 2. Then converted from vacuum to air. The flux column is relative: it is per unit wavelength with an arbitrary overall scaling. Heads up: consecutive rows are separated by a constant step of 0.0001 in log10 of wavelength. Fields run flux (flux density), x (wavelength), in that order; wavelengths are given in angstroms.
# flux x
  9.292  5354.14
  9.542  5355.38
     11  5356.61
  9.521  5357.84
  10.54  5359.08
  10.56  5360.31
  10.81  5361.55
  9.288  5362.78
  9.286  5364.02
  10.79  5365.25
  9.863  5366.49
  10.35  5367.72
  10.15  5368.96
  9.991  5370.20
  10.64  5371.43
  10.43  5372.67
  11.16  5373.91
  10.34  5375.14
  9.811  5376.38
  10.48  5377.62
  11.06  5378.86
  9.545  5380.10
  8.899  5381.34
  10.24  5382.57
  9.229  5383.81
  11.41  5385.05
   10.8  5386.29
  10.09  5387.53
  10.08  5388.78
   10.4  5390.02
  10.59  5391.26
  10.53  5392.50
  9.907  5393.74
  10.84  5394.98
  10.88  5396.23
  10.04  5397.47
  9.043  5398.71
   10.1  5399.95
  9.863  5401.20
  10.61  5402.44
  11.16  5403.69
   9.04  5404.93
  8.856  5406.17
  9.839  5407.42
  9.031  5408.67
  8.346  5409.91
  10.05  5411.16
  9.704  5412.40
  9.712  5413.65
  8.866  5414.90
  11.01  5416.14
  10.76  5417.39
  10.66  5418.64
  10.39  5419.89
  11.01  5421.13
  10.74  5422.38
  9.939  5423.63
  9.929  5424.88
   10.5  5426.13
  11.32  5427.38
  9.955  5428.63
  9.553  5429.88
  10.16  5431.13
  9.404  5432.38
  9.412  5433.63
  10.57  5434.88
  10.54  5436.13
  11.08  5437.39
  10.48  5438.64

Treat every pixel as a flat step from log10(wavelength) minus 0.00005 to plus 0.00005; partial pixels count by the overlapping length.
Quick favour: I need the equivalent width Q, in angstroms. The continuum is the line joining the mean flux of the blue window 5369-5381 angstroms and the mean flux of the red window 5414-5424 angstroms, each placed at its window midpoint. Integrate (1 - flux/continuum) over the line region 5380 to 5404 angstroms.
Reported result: 0.35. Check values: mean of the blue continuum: 10.3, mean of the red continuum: 10.4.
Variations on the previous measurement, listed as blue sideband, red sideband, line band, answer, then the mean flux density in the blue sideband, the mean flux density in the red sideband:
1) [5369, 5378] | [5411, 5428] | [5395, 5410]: 0.8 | 10.4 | 10.3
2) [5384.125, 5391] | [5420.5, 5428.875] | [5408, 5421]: 0.8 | 10.5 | 10.5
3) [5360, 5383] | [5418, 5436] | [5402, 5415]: 0.8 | 10.2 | 10.3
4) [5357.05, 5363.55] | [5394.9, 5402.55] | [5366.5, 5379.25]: -0.3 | 10.1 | 10.1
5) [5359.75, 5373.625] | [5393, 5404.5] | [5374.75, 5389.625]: 0.1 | 10.2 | 10.3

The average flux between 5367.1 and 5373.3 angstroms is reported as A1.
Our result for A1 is 10.3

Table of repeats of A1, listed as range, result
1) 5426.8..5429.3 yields 10.6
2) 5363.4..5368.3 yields 10.1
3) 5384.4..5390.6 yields 10.5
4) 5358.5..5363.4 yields 10.3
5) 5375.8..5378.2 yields 10.1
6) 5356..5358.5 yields 10.3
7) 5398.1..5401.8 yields 9.66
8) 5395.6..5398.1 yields 10.4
